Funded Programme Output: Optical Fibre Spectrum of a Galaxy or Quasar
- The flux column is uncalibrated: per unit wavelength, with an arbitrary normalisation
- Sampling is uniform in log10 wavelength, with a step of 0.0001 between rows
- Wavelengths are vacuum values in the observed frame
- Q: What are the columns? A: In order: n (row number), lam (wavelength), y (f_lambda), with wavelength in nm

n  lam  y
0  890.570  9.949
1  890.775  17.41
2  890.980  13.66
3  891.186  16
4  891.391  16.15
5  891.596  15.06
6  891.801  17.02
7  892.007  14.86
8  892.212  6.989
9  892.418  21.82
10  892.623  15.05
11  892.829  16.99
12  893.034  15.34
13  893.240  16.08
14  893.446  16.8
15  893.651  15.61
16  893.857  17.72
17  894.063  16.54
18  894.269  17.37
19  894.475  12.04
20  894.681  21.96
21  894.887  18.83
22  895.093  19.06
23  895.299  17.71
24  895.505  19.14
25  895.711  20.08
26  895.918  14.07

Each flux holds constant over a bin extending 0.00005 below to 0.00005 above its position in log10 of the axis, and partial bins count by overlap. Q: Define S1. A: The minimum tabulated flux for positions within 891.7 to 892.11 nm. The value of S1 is 14.86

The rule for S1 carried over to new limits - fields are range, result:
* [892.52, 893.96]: 15.05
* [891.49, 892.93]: 6.989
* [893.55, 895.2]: 12.04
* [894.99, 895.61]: 17.71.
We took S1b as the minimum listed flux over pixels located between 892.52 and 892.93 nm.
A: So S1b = 15.05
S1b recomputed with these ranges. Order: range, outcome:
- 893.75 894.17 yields 16.54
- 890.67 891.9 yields 13.66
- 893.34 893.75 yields 15.61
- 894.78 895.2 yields 18.83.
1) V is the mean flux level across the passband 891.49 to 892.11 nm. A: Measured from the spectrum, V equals 15.6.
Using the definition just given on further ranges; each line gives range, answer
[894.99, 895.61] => 18.7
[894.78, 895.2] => 19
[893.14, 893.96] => 16.6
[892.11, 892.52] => 14.4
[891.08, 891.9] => 16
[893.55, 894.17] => 16.6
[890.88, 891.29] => 14.8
